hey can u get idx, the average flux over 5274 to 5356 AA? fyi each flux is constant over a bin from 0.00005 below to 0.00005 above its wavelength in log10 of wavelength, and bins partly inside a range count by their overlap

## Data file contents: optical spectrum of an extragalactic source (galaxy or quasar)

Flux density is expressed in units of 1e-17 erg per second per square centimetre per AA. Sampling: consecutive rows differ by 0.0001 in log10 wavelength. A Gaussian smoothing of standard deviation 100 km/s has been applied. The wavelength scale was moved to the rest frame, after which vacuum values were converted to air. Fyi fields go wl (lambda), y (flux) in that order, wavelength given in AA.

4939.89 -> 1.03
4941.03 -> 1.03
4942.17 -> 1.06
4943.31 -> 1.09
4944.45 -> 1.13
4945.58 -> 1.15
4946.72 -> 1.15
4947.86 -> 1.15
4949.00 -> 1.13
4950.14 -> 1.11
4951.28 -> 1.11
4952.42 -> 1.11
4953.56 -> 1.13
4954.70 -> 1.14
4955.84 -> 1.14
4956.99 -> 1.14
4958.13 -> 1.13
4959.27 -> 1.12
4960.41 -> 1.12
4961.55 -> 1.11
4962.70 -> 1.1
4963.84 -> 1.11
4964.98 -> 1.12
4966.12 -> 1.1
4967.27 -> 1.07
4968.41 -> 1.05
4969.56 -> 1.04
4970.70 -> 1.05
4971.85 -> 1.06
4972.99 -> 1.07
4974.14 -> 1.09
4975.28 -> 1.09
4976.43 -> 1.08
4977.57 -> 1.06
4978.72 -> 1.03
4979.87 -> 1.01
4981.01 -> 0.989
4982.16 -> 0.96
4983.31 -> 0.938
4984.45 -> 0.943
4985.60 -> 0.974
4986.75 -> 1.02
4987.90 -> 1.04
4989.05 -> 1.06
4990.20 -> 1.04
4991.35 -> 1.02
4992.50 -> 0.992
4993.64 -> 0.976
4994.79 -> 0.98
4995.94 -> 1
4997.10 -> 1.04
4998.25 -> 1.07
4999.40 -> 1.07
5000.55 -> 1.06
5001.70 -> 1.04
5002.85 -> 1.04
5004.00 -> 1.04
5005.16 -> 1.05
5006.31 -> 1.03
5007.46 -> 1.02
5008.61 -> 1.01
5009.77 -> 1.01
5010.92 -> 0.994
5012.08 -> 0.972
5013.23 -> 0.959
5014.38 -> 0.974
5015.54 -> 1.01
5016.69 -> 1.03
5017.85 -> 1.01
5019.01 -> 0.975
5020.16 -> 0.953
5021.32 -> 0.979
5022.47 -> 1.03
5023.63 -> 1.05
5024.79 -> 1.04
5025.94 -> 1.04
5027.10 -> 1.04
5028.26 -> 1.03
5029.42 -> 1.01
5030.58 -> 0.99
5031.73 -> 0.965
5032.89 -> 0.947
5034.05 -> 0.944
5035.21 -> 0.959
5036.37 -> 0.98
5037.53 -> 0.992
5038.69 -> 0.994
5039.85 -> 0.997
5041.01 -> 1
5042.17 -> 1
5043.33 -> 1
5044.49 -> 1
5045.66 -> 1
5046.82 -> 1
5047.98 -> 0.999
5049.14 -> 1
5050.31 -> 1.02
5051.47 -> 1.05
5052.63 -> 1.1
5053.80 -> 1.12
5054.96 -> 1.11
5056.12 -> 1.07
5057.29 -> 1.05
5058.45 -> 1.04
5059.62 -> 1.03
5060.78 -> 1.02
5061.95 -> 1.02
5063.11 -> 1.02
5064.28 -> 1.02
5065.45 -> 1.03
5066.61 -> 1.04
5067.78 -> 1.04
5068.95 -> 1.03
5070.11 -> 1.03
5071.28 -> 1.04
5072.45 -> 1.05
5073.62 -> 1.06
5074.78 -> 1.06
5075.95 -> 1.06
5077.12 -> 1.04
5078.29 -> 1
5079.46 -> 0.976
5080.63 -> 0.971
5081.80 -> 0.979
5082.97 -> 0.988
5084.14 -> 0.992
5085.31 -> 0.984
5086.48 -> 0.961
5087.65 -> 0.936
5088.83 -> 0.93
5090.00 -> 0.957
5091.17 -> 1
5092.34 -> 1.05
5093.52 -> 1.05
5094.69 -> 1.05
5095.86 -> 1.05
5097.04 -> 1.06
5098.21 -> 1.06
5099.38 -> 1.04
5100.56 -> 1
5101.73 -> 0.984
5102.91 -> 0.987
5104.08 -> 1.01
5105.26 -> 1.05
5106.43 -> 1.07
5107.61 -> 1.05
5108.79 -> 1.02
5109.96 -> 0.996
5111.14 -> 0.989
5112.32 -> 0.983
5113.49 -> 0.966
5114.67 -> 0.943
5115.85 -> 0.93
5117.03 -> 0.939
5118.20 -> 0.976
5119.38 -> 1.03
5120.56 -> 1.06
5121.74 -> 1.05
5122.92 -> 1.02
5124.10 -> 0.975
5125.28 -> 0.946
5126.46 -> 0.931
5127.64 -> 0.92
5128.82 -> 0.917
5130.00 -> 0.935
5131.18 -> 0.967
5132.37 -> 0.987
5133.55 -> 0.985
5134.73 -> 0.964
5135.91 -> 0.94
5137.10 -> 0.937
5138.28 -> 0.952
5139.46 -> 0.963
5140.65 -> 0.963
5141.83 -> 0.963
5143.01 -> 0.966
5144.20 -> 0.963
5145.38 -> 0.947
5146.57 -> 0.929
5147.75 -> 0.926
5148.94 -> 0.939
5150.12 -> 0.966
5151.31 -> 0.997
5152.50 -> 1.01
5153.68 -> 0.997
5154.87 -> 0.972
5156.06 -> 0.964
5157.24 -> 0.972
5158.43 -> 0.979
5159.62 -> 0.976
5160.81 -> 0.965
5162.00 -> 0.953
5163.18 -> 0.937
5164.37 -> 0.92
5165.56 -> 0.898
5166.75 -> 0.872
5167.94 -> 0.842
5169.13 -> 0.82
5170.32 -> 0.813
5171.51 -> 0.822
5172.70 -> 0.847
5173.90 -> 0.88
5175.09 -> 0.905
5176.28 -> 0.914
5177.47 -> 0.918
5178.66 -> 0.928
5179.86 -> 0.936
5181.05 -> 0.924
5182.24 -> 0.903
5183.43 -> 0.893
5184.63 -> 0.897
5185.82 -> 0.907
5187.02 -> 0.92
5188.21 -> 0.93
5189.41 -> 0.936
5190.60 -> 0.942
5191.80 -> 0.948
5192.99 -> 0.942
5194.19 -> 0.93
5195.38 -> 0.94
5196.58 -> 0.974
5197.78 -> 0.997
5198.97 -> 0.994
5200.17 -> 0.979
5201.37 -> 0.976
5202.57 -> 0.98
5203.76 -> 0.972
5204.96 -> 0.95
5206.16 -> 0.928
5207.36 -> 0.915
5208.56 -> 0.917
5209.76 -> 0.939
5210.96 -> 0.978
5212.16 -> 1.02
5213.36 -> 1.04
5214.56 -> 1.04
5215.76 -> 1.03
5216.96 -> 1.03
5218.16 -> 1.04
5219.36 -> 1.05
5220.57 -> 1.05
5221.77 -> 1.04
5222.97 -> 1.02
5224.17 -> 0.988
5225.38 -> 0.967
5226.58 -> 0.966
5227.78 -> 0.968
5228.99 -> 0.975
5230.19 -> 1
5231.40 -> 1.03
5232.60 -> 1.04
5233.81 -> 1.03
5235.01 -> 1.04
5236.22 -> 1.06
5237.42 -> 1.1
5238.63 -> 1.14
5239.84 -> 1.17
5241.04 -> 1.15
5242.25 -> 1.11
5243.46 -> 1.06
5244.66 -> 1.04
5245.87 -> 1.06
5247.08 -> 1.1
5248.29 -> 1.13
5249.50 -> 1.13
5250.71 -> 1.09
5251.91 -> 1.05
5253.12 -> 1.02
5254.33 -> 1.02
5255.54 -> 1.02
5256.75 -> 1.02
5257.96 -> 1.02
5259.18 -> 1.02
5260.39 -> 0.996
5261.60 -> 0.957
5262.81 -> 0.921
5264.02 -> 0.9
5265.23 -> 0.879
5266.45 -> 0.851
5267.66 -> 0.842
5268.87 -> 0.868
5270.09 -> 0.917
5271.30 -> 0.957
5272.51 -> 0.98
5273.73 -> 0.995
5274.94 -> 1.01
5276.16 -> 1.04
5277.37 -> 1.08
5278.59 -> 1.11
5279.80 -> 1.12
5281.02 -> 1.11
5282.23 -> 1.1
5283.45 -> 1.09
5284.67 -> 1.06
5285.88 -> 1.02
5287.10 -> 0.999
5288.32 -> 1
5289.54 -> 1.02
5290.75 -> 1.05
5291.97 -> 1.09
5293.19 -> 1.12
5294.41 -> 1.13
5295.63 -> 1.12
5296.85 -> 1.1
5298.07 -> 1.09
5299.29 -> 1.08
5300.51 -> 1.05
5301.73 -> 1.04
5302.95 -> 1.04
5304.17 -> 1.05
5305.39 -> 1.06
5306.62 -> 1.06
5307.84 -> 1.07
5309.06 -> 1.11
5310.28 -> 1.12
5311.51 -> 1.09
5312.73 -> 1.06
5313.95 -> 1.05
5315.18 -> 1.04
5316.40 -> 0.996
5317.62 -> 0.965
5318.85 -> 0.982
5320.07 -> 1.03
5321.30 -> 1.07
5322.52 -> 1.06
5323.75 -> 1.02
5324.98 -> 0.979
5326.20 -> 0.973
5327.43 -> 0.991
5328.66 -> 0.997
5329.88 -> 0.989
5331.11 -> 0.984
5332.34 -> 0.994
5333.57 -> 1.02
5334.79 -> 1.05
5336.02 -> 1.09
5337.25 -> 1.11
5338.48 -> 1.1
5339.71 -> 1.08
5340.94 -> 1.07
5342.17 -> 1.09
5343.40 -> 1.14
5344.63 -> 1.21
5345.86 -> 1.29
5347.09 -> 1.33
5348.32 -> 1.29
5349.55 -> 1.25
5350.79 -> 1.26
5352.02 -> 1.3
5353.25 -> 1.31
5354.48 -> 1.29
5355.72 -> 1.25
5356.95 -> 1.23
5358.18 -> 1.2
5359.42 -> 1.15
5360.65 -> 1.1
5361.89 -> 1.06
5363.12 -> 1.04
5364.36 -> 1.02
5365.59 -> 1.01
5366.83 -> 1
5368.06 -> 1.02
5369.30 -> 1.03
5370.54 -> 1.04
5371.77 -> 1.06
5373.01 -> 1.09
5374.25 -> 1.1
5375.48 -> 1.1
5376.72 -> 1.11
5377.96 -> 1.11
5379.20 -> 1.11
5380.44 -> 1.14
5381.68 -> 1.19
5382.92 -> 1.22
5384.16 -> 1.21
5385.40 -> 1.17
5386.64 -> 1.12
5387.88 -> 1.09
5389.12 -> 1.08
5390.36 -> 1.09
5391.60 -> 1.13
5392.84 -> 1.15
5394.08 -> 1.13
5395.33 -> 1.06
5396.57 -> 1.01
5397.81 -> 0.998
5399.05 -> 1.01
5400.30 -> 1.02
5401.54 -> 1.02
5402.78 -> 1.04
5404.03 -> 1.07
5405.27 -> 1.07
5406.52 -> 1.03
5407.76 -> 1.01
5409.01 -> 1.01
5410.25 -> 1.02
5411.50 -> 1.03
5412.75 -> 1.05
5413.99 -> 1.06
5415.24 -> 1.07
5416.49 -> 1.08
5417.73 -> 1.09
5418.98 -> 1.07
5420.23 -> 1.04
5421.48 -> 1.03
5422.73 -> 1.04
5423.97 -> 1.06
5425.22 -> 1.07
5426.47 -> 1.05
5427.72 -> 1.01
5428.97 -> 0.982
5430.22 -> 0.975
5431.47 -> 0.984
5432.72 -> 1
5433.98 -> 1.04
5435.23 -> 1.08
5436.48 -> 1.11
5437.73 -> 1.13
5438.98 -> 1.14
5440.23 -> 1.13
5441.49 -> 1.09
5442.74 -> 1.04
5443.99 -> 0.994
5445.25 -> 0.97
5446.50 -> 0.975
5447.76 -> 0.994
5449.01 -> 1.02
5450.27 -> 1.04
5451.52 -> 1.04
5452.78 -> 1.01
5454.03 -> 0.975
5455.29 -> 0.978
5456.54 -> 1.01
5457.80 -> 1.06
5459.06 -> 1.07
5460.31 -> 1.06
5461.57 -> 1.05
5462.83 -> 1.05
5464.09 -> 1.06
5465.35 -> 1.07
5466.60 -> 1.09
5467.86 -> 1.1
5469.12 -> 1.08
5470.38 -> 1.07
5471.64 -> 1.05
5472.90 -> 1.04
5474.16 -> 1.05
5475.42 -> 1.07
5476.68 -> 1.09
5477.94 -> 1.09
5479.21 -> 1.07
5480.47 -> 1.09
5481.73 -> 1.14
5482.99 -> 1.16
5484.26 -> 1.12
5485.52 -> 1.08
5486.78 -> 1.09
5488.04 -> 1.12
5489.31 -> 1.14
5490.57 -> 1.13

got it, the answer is 1.09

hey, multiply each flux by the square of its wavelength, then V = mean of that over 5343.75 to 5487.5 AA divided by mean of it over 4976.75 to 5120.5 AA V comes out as 1.23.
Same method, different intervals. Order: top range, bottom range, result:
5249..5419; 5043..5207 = 1.19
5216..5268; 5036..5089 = 1.08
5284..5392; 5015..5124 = 1.20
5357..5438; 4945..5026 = 1.20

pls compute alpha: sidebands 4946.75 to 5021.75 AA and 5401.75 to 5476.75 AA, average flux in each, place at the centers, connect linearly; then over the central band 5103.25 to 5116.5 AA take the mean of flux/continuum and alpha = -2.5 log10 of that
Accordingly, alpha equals 0.05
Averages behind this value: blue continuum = 1.05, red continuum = 1.05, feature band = 1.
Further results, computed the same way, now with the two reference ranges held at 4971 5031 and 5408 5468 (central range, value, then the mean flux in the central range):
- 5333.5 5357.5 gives -0.150 mag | 1.19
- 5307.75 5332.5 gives 0.010 mag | 1.03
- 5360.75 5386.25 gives -0.053 mag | 1.09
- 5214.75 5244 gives -0.013 mag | 1.04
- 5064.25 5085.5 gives 0.002 mag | 1.02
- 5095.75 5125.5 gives 0.019 mag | 1.01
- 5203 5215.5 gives 0.063 mag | 0.972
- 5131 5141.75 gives 0.071 mag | 0.961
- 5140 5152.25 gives 0.077 mag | 0.957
